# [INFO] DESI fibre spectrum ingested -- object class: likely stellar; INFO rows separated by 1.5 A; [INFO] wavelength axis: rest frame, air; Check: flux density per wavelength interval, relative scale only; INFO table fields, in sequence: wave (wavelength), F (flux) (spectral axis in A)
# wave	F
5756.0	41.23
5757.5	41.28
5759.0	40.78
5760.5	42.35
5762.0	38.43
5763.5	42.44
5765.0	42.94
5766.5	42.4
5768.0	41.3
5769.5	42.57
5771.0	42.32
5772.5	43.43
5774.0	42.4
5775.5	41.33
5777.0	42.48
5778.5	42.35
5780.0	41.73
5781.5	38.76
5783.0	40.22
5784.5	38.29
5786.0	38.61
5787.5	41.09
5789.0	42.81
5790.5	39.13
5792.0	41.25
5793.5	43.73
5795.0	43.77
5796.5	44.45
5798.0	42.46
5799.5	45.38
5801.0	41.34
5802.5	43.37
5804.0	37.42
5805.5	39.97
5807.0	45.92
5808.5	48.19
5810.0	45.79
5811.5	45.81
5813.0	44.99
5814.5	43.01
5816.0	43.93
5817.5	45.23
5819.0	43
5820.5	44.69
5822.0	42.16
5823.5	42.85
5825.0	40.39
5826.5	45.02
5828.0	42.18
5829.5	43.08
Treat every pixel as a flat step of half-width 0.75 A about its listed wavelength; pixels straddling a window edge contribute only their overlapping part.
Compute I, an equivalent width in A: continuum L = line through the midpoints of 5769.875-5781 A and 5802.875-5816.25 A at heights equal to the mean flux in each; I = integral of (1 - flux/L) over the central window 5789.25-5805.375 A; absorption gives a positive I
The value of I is 0.4 A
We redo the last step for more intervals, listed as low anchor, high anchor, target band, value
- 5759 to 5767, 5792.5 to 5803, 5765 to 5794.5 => 0.7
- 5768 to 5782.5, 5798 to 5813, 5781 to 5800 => 0.6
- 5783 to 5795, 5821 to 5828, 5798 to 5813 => -0.7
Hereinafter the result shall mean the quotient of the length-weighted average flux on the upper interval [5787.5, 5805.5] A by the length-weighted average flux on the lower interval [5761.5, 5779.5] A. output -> 1.00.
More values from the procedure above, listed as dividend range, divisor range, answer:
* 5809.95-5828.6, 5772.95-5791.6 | 1.07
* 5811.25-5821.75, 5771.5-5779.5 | 1.04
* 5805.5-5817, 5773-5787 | 1.11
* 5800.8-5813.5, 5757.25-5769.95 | 1.05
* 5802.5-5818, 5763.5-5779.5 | 1.04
